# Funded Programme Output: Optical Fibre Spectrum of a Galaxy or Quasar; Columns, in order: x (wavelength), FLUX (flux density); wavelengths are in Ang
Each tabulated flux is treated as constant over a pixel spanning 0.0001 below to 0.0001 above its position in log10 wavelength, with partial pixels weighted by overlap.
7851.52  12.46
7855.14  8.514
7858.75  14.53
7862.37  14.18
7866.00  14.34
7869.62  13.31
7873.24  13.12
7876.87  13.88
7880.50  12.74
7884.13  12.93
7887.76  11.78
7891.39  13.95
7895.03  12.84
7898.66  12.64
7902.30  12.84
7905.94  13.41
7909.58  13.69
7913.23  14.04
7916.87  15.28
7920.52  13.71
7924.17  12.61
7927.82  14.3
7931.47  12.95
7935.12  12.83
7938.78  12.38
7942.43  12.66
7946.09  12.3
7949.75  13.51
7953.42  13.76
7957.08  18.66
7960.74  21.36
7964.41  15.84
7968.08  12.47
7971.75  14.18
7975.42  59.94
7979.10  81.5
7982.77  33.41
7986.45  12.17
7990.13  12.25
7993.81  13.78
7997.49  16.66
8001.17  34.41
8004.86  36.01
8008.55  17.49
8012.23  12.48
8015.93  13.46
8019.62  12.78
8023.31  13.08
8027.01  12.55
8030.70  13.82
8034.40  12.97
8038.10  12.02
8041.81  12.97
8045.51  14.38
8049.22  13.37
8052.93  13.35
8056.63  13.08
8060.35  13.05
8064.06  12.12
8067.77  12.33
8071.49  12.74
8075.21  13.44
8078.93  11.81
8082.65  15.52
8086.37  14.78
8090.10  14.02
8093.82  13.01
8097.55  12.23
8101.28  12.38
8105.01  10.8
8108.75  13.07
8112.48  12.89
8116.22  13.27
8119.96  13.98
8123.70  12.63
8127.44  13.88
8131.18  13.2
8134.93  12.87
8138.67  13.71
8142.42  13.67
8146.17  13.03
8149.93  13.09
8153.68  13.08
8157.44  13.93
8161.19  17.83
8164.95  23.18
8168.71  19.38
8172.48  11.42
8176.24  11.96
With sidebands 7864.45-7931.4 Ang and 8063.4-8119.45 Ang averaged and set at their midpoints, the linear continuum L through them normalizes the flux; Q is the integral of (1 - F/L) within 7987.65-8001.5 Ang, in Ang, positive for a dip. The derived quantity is -4.3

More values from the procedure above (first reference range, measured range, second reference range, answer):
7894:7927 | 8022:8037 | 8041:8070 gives 0.12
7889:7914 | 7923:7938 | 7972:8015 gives 4.18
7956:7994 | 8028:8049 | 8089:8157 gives 7.99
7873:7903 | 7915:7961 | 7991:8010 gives 8.98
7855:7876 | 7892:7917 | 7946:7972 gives 1.49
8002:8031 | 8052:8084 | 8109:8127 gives 4.60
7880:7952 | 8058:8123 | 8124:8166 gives 5.15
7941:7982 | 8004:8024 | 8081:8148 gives 4.23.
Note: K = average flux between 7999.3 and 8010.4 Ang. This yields 29.3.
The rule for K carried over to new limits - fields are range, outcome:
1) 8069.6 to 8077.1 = 13.1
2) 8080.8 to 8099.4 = 13.9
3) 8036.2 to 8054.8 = 13.2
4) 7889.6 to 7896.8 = 13.4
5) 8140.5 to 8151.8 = 13.3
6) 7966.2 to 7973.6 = 13.4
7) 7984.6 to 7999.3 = 13.7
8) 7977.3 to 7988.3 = 42.2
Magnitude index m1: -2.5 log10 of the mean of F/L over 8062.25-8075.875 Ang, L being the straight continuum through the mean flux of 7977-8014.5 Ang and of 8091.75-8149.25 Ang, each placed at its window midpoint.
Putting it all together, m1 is 0.43 mag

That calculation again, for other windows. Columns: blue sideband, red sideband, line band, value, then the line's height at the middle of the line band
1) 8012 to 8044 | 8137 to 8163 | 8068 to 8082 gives 0.041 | 13.4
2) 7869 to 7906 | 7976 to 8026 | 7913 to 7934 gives 0.204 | 16.7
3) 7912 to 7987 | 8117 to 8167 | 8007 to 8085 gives 0.303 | 17.6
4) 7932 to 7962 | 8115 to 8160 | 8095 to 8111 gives 0.122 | 13.6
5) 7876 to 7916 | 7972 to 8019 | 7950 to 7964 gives 0.274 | 22.1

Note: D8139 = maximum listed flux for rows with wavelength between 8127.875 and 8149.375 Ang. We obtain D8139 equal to 13.71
